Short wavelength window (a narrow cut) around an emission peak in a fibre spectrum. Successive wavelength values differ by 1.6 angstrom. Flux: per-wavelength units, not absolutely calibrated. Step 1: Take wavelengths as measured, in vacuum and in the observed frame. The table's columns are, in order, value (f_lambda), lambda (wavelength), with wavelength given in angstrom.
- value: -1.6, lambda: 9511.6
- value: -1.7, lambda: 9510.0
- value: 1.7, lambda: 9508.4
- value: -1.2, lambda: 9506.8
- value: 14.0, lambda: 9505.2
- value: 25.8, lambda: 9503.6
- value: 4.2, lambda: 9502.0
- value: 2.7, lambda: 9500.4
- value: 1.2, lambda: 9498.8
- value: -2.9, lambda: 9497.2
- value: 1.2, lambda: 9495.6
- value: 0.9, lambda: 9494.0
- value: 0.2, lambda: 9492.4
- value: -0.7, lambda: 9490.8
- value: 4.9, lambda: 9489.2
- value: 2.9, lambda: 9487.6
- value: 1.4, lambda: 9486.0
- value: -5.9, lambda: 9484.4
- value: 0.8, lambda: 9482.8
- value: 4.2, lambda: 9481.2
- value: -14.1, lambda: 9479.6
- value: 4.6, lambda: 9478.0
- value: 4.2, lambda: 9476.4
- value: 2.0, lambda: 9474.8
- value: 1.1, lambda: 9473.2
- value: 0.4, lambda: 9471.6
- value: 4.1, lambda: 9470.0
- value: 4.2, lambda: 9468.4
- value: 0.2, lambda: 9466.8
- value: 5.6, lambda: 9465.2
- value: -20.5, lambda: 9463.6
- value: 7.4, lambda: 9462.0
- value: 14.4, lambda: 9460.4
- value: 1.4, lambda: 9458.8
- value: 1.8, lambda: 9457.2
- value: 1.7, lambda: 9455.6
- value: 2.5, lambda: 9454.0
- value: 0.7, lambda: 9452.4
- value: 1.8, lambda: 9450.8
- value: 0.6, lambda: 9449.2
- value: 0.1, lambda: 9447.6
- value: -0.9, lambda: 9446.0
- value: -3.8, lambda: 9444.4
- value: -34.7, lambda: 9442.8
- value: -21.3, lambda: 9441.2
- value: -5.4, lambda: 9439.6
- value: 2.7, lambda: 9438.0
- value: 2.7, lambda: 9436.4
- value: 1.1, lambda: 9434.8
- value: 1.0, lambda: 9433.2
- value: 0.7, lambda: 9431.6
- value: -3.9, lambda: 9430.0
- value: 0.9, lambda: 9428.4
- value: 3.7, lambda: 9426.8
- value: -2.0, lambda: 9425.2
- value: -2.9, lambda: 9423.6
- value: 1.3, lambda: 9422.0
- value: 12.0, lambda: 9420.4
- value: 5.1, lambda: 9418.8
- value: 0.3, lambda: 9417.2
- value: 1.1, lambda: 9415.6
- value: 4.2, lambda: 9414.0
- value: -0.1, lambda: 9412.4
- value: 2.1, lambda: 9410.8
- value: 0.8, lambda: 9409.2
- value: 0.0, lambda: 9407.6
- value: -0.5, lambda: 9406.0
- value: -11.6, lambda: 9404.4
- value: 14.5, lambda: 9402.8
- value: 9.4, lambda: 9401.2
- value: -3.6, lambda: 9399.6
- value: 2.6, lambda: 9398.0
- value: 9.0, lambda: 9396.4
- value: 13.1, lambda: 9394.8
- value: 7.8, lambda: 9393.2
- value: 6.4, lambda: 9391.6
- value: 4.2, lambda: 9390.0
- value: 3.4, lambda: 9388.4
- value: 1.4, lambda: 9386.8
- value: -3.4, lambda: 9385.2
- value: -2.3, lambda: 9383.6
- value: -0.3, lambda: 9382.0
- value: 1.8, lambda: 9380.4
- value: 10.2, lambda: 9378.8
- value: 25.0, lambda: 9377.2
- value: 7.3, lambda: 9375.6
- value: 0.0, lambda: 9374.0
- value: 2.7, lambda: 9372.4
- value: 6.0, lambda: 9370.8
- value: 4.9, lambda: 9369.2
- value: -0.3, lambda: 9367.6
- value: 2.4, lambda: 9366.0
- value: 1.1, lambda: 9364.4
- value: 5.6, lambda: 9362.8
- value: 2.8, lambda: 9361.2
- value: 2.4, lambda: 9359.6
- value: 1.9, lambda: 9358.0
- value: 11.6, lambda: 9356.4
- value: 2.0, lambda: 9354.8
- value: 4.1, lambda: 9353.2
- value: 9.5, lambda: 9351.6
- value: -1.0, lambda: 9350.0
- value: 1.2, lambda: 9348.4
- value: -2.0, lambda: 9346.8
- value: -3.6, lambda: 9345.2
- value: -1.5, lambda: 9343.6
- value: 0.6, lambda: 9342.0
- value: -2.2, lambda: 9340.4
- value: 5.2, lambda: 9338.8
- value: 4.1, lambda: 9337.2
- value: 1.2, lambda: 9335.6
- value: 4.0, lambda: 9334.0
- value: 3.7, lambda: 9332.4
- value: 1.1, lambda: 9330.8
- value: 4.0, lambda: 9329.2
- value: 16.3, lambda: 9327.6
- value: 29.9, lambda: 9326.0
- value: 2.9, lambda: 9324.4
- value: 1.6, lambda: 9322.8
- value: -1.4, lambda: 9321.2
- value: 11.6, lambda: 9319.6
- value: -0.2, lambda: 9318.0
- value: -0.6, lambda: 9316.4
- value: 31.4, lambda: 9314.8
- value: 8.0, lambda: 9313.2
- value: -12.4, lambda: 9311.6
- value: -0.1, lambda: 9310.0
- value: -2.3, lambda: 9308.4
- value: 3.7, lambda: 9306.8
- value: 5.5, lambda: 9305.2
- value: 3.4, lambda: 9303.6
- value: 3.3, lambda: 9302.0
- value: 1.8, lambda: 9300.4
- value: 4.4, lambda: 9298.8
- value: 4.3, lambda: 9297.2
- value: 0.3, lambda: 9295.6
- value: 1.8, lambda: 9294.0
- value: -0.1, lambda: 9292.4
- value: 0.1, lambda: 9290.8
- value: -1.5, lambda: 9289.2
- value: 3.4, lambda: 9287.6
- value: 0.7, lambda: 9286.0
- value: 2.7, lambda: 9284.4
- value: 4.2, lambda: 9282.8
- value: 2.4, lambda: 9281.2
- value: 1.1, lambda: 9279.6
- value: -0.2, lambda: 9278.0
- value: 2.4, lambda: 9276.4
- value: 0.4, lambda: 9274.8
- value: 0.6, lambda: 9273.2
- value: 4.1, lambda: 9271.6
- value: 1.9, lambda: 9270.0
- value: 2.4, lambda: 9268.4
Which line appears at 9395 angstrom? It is [O III]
